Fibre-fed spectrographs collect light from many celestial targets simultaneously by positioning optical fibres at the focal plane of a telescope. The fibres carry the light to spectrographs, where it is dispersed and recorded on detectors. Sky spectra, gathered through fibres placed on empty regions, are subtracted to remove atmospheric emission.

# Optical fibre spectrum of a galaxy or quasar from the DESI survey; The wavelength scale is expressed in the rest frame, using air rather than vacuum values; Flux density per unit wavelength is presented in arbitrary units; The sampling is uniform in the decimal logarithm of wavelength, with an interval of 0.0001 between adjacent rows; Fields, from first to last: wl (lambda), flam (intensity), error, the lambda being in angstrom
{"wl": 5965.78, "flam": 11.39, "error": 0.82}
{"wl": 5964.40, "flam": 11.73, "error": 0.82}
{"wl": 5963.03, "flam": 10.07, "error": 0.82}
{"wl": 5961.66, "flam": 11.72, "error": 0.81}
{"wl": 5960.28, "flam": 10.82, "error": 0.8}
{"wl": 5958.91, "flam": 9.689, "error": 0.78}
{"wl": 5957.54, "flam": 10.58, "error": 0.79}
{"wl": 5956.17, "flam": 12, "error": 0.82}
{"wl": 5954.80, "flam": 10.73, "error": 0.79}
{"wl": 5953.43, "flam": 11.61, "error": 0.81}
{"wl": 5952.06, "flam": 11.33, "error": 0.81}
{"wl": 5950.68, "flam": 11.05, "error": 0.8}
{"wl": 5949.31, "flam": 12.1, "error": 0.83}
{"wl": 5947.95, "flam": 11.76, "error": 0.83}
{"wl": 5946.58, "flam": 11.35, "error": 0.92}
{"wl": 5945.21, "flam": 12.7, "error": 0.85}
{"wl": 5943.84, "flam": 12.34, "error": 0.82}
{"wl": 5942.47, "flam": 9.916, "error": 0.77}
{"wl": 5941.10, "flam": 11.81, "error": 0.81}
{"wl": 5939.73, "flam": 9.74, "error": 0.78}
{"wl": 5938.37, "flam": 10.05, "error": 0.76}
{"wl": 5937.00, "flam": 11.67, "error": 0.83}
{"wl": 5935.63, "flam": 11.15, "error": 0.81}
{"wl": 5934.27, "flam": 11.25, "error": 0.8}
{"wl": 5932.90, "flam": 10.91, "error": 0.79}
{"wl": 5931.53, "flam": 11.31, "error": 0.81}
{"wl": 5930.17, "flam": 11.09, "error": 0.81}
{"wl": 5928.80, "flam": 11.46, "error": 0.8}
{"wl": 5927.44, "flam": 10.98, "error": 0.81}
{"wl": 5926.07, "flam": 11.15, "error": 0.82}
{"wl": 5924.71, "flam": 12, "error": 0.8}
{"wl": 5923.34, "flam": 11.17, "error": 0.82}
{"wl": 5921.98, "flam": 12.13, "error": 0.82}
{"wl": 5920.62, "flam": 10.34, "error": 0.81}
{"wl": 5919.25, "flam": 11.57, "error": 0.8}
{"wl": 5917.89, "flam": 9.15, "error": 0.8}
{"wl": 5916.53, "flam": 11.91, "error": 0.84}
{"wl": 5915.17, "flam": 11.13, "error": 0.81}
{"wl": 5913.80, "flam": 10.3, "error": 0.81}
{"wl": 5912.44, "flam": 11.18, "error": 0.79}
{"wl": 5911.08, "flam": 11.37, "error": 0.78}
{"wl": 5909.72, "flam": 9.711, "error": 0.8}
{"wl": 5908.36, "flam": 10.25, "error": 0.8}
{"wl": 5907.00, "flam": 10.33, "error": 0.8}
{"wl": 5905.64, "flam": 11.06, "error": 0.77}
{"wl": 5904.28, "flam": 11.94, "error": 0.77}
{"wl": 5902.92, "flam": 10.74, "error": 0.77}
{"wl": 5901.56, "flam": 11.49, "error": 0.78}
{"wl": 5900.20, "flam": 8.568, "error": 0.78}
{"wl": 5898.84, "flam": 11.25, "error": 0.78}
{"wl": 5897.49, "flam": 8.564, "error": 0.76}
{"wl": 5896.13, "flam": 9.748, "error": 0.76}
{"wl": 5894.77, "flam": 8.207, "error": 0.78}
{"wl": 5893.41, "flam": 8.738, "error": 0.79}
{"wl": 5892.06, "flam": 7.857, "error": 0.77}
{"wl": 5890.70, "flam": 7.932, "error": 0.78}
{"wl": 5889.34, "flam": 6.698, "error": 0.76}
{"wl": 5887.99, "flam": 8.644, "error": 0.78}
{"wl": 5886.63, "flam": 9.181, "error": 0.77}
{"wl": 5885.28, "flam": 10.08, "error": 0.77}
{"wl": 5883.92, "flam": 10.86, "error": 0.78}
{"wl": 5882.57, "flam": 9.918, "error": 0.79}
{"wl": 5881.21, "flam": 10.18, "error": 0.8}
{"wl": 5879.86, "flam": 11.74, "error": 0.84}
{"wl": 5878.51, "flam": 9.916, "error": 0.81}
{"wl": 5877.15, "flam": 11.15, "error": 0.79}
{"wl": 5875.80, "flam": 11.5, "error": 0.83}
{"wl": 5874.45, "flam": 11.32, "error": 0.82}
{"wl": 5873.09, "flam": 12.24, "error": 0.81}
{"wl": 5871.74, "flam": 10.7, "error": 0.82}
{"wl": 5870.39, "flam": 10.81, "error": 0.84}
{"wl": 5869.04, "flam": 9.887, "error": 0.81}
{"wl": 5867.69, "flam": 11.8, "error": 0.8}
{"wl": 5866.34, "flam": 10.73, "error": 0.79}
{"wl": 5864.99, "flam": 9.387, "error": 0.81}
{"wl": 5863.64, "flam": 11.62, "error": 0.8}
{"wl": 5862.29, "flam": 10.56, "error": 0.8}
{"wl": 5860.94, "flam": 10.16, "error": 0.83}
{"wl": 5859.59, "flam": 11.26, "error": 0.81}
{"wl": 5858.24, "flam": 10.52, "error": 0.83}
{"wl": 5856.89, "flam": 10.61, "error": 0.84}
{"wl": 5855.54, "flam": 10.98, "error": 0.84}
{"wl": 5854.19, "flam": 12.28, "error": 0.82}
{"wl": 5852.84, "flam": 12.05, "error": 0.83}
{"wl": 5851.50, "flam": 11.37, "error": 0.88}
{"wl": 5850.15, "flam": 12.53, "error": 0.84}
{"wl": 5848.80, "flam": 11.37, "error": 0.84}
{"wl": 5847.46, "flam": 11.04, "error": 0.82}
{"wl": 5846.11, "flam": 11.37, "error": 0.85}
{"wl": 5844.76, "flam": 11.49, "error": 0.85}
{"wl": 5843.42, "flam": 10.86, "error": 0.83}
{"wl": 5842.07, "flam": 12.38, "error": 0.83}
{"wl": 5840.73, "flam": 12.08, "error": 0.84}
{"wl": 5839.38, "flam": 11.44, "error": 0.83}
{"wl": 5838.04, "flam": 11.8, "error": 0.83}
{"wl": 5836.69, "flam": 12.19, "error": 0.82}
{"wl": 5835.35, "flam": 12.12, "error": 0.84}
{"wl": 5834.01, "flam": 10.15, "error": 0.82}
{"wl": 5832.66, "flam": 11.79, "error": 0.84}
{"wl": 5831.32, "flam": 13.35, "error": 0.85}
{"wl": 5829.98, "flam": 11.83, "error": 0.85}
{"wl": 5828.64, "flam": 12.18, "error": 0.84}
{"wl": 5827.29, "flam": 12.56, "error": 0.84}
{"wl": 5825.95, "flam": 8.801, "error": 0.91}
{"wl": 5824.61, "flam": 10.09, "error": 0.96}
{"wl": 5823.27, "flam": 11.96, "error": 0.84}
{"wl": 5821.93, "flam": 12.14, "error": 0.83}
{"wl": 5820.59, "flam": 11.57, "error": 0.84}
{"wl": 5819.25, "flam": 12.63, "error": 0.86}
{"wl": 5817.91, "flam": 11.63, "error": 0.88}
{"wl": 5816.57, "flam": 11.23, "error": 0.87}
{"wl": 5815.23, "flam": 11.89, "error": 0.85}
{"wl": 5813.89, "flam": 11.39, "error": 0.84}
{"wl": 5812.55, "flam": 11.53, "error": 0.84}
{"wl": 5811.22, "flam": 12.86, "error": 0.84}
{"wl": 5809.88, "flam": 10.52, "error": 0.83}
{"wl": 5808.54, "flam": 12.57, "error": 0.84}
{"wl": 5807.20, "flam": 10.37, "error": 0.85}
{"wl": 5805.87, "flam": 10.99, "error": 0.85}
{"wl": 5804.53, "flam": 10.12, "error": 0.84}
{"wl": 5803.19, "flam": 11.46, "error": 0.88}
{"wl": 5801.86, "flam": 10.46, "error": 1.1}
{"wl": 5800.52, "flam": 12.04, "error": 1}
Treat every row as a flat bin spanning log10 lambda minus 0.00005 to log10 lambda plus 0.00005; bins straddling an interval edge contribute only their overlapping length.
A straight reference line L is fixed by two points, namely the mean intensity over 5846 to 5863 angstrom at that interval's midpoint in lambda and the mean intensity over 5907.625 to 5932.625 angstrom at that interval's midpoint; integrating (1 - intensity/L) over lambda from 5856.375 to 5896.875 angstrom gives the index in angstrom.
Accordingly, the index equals 3.8 angstrom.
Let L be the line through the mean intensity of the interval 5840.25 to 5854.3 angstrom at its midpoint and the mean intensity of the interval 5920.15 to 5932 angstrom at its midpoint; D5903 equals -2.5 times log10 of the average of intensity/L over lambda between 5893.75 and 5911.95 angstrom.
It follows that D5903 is 0.12 mag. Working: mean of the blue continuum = 11.7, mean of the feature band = 10.2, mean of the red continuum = 11.3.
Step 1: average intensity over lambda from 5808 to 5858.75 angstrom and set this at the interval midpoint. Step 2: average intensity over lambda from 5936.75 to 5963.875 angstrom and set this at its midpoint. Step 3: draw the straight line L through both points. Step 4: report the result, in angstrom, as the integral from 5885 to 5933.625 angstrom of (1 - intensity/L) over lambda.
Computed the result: 4.4 angstrom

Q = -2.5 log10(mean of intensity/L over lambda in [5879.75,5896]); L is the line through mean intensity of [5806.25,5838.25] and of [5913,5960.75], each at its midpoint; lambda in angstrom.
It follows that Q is 0.24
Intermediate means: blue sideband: 11.6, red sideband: 11.2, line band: 9.1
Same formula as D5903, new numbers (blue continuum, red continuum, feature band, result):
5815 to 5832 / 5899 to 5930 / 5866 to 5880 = 0.02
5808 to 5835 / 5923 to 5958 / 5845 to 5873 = 0.04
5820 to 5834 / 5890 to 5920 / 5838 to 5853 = -0.04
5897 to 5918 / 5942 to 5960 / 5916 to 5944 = -0.01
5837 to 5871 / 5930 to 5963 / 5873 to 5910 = 0.13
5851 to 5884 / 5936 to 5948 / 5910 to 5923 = 0.01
